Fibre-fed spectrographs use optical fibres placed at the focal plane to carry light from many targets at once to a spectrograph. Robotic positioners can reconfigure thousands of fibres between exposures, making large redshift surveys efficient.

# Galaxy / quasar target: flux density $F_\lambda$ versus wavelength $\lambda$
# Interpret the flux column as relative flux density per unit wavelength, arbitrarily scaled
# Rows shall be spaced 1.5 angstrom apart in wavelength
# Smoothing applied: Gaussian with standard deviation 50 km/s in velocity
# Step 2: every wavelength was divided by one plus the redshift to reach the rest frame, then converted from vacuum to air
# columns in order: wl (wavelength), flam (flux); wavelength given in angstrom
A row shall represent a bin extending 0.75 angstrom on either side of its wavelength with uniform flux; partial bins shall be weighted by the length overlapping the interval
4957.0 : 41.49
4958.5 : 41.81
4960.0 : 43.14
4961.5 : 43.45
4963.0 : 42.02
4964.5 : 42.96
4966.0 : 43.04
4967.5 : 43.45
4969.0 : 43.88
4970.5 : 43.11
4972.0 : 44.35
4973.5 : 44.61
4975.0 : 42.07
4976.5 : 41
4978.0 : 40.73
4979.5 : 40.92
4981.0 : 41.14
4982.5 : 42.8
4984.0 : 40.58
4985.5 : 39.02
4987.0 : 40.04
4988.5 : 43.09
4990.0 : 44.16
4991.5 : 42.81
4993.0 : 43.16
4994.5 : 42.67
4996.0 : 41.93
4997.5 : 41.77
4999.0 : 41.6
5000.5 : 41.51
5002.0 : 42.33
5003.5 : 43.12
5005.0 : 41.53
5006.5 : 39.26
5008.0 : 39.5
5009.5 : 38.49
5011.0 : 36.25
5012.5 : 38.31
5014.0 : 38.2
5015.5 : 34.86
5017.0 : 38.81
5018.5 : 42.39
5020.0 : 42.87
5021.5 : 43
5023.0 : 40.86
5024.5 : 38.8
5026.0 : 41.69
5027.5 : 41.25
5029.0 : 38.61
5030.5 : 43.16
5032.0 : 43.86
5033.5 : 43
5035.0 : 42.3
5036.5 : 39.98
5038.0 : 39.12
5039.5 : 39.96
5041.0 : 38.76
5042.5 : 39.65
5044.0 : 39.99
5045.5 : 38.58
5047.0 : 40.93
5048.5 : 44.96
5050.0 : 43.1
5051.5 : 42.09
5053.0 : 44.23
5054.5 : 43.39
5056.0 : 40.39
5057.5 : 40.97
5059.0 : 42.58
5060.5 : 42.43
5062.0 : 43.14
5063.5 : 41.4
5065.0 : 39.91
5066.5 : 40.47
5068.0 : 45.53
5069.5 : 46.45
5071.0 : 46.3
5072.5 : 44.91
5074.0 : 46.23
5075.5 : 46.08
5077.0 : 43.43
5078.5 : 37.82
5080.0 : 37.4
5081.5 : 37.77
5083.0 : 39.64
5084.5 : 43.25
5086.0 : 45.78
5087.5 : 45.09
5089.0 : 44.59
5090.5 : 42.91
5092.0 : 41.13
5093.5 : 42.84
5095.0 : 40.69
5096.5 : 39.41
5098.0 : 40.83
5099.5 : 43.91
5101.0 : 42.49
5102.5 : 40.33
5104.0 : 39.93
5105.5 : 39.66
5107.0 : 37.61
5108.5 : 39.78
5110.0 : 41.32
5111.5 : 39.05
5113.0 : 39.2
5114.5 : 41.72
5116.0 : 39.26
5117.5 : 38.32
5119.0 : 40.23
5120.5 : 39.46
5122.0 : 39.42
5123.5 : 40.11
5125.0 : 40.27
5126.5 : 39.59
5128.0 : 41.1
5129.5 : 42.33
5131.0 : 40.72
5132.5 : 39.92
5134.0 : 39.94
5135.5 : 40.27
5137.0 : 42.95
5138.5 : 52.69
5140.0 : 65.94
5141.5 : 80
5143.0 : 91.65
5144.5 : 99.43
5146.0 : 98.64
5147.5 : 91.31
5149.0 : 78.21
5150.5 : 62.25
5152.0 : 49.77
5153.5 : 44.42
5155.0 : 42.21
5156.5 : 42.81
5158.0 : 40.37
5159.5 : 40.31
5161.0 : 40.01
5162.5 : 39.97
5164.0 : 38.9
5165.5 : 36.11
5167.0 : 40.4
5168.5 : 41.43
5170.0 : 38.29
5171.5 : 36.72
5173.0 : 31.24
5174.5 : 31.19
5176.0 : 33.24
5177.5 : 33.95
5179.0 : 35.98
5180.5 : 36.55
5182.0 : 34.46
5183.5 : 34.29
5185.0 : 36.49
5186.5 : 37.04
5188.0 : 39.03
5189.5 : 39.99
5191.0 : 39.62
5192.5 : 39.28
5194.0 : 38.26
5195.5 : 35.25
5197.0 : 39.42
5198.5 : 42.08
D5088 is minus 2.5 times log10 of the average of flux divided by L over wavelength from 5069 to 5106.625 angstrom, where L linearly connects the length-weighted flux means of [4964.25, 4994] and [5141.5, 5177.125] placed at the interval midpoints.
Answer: 0.14 mag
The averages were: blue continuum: 42.3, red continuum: 52.1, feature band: 42.3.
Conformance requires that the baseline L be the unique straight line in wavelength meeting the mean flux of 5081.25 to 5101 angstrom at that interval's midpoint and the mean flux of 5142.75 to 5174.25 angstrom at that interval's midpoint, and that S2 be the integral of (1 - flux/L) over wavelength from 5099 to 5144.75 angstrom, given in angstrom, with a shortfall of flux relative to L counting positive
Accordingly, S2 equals 1.4 angstrom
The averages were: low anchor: 42.3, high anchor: 52.6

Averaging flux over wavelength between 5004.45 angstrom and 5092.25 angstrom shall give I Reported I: 41.5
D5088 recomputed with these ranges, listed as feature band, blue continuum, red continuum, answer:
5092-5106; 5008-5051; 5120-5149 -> 0.24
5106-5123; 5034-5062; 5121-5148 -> 0.32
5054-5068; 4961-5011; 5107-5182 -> 0.06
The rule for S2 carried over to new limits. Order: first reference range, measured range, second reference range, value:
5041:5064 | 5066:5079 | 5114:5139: -0.9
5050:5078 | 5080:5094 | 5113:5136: -0.1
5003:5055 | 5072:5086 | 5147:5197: -0.3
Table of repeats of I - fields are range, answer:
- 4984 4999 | 42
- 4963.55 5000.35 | 42.3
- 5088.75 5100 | 41.9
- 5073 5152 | 47.8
